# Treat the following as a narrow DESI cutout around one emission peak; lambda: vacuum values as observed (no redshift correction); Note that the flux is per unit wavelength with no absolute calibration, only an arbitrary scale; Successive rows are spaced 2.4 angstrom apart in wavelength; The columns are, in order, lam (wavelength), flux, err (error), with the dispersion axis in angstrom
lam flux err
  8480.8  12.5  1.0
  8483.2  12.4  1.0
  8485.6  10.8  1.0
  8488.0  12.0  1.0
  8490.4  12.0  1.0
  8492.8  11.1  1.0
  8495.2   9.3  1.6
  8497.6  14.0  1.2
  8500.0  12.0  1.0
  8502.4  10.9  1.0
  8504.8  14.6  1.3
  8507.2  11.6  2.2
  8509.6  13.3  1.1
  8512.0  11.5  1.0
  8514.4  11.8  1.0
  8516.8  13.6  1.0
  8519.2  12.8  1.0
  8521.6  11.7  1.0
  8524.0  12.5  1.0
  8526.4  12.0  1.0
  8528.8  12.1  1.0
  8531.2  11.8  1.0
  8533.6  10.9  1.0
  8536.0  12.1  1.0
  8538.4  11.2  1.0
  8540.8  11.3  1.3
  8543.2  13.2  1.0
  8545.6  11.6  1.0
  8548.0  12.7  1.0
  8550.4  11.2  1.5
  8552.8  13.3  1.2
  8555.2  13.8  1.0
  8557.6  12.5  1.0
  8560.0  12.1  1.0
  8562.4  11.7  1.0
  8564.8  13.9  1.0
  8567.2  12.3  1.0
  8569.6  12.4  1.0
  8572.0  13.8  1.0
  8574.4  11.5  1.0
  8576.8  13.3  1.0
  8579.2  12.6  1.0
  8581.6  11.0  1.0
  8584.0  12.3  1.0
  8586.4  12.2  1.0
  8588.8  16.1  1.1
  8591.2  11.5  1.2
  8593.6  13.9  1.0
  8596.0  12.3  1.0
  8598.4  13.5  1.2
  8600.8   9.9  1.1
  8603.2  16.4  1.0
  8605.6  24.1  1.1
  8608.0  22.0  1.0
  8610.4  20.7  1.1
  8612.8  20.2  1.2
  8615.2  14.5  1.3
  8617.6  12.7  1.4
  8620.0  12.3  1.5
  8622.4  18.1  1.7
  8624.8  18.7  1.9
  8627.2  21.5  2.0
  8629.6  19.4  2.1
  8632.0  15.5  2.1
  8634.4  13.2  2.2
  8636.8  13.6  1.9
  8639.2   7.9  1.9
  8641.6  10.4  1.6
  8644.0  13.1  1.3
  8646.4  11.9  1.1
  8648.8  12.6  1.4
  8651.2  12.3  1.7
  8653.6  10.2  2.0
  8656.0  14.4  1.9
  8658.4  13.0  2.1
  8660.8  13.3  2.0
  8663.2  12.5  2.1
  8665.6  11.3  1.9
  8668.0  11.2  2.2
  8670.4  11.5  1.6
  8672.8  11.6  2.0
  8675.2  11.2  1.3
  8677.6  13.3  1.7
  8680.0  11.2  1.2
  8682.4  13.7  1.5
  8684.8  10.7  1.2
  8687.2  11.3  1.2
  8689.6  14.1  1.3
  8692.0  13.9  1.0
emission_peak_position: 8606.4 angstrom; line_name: [S II] 6716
